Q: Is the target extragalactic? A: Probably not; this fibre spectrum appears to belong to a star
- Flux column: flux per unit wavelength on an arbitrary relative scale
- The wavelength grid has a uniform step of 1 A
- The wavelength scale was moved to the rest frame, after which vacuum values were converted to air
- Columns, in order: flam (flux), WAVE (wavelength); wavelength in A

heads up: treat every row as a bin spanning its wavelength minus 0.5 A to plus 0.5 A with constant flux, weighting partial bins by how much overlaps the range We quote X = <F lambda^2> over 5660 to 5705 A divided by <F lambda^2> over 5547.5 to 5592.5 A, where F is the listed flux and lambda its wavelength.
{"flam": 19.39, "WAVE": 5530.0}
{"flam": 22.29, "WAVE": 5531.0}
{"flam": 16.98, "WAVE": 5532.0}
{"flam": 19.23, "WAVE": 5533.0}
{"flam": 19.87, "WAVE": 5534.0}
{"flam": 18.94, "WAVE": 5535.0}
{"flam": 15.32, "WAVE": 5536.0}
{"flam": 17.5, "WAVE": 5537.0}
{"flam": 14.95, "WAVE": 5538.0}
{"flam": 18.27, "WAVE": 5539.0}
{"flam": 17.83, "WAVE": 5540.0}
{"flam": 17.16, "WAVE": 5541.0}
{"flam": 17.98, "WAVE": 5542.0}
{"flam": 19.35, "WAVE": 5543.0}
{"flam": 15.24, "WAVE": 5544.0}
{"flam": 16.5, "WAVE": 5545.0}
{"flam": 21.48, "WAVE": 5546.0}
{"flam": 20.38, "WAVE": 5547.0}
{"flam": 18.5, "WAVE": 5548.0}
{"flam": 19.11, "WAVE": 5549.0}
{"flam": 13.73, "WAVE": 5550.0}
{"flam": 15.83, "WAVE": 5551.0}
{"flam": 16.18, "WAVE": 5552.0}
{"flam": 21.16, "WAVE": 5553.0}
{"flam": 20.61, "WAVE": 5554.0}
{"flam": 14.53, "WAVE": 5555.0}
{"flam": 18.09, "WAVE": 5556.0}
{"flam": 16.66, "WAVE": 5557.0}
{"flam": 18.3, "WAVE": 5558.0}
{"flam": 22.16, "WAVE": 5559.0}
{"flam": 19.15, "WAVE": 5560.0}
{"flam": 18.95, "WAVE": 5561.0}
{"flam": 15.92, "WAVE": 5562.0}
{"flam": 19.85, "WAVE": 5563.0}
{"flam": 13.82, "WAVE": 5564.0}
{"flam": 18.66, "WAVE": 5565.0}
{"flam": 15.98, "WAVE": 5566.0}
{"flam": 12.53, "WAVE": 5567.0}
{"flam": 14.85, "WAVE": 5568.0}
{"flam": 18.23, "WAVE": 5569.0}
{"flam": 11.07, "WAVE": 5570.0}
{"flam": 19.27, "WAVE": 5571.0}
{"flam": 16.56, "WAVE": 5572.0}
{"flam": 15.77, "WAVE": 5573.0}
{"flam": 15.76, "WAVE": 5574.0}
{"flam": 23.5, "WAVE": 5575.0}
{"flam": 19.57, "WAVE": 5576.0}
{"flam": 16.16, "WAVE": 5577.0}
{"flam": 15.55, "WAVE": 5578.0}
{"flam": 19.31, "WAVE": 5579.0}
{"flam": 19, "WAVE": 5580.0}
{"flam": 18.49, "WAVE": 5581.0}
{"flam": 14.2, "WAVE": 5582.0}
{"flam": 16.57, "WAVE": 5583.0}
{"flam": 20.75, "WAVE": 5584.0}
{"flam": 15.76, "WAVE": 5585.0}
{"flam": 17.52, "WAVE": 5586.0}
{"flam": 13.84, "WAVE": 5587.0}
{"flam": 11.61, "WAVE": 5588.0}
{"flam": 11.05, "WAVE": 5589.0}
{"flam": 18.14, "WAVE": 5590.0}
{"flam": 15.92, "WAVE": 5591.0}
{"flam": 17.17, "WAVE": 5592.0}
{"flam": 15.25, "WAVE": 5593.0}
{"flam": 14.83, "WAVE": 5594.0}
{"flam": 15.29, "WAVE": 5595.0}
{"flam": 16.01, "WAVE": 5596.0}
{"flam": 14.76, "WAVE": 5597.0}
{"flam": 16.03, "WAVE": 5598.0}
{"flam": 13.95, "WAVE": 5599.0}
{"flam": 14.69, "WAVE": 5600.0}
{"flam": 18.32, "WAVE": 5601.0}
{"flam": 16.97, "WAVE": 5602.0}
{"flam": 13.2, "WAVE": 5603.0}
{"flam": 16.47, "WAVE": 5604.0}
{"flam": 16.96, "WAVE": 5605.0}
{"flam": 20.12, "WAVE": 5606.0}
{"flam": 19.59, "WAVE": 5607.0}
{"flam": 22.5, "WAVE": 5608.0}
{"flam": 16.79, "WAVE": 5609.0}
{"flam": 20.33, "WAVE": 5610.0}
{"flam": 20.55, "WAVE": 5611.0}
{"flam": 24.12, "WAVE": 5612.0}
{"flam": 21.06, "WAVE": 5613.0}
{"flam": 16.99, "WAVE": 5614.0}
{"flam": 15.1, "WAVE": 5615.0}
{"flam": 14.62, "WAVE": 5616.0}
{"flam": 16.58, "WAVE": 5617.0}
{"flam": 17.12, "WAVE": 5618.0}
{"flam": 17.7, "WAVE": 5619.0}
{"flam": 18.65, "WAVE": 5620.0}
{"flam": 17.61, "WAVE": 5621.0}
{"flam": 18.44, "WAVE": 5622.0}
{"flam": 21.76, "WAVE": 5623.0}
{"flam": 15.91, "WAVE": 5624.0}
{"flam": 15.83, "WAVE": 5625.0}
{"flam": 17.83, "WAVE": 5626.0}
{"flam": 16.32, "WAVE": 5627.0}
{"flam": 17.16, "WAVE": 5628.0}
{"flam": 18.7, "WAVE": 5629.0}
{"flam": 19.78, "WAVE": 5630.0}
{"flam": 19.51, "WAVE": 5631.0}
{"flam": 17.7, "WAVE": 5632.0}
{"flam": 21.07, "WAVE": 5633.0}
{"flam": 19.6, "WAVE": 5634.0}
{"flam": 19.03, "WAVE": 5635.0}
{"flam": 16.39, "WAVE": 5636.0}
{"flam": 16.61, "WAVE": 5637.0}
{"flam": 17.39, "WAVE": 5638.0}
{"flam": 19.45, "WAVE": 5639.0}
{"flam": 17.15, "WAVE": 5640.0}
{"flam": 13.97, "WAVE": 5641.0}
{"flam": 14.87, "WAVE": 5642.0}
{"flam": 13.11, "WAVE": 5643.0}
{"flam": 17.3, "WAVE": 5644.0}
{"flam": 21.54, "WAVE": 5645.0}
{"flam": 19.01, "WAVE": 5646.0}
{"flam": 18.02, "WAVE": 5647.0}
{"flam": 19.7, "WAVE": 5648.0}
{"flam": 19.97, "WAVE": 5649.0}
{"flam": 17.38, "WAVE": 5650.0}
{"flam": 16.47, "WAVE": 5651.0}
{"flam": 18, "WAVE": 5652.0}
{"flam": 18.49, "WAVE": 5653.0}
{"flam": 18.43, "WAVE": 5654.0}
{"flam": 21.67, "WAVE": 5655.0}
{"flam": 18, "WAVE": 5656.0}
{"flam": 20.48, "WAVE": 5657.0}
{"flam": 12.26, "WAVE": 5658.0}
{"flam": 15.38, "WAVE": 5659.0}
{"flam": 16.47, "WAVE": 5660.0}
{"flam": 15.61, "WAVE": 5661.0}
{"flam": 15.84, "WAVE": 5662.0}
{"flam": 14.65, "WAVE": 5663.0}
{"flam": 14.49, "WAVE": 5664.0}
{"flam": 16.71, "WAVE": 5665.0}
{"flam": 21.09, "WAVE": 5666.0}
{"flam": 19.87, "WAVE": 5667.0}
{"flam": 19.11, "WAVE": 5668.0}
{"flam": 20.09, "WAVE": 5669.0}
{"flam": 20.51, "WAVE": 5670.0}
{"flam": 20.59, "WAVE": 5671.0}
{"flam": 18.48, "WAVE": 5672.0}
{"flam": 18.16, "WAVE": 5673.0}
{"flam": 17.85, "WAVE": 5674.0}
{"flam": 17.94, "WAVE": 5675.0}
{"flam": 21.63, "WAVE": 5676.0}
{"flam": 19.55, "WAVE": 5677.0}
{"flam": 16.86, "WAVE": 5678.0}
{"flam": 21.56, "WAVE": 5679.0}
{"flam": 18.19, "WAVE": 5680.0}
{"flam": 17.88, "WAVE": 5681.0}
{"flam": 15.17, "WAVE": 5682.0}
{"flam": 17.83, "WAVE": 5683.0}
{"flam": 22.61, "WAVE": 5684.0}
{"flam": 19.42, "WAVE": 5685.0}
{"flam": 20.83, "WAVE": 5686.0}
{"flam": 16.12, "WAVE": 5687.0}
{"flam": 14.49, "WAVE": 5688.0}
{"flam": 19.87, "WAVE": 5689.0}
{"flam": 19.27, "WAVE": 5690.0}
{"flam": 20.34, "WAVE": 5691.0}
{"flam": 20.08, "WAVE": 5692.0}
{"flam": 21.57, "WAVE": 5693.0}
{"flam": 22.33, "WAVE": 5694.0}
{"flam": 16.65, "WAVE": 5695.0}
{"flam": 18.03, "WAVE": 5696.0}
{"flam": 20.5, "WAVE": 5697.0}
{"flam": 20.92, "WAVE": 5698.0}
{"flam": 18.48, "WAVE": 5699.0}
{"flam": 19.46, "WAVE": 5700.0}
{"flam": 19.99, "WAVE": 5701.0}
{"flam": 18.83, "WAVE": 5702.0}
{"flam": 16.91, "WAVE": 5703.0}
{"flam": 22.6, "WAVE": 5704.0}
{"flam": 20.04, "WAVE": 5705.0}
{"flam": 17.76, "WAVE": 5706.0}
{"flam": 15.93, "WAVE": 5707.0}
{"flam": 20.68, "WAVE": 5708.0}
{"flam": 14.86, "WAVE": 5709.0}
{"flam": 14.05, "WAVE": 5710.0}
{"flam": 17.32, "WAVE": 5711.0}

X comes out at 1.15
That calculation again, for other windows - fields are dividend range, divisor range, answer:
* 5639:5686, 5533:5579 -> 1.07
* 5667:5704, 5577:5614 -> 1.16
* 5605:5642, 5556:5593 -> 1.10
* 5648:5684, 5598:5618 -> 1.04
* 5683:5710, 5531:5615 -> 1.15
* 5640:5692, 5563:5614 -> 1.10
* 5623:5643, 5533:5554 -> 1.02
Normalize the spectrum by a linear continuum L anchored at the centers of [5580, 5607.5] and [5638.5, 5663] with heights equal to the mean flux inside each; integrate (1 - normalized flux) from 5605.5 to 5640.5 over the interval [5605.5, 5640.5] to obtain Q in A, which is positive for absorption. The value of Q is -3.5 A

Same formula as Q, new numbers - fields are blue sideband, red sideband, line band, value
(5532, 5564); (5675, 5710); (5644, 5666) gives 1.2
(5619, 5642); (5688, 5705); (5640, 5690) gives 2.0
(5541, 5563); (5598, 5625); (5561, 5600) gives 3.7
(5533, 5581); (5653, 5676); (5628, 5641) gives -0.3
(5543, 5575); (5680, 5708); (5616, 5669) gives 2.0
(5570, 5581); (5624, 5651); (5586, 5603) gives 2.4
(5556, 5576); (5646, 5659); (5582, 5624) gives 1.5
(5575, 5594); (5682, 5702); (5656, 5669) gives 1.1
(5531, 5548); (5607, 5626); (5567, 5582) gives 0.9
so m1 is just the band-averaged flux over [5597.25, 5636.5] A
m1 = 18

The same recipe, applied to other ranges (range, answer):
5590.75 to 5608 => 16.4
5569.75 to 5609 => 16.6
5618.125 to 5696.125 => 18.2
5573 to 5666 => 17.4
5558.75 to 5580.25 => 17.3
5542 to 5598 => 17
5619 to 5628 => 17.8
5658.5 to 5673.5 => 17.8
